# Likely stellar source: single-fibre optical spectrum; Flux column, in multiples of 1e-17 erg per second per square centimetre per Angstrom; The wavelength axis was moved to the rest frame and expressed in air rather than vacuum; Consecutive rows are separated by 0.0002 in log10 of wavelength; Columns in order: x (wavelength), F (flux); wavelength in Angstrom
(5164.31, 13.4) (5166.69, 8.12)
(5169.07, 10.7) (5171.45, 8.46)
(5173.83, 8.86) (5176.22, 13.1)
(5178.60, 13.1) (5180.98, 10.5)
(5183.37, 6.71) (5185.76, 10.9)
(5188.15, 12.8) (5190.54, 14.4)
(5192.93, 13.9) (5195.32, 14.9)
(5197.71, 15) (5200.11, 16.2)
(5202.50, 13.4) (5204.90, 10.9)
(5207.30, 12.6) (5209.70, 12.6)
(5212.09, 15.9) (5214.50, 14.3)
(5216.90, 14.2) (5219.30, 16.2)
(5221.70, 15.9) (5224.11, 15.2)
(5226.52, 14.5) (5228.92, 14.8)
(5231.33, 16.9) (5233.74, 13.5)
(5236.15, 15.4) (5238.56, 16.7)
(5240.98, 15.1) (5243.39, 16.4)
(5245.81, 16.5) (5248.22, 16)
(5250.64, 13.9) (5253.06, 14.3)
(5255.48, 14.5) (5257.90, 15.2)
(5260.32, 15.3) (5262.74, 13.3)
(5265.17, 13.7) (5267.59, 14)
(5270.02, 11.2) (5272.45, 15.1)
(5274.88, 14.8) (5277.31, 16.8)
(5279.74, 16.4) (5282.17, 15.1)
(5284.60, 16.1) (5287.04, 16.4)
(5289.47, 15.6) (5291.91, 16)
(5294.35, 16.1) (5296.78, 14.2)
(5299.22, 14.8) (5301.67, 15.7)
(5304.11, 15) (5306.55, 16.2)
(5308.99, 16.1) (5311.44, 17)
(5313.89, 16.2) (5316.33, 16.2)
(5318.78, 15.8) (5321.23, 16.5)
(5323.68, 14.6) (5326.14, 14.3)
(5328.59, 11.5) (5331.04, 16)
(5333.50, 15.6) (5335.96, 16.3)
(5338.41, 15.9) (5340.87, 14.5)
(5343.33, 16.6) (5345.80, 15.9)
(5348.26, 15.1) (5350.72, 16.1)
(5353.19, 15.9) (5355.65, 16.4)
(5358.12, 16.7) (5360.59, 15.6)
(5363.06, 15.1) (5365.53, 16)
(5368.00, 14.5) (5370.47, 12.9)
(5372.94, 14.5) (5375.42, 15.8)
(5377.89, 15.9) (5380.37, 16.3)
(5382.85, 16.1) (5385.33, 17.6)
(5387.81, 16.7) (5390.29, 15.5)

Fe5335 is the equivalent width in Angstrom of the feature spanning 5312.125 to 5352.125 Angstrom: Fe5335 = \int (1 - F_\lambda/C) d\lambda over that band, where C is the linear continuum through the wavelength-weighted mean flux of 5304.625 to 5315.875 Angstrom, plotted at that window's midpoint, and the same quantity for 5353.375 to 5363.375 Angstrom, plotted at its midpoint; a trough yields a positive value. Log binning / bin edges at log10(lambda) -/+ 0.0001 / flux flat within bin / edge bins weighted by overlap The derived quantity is 1.7 Angstrom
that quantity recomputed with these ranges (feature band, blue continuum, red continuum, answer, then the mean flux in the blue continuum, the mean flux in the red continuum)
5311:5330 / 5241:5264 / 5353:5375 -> 0.0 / 15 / 15.3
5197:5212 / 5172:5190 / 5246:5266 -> -1.9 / 10.9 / 14.6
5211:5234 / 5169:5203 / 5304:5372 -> -3.9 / 12.2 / 15.5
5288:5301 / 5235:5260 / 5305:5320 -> 0.5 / 15.4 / 16.2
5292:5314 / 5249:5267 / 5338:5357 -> -0.9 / 14.3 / 15.8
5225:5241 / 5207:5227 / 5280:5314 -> -0.4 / 14.7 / 15.8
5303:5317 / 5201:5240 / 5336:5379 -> -0.9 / 14.6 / 15.5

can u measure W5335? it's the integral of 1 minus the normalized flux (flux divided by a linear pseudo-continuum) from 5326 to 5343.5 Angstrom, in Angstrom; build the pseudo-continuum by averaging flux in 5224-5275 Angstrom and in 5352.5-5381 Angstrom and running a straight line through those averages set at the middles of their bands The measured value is 0.3 Angstrom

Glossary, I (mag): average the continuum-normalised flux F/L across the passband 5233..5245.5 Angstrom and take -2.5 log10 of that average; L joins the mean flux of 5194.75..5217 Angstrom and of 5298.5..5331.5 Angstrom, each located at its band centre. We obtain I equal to -0.08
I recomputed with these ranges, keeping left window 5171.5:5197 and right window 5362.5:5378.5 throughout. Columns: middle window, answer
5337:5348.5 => -0.086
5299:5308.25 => -0.127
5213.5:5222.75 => -0.220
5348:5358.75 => -0.103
